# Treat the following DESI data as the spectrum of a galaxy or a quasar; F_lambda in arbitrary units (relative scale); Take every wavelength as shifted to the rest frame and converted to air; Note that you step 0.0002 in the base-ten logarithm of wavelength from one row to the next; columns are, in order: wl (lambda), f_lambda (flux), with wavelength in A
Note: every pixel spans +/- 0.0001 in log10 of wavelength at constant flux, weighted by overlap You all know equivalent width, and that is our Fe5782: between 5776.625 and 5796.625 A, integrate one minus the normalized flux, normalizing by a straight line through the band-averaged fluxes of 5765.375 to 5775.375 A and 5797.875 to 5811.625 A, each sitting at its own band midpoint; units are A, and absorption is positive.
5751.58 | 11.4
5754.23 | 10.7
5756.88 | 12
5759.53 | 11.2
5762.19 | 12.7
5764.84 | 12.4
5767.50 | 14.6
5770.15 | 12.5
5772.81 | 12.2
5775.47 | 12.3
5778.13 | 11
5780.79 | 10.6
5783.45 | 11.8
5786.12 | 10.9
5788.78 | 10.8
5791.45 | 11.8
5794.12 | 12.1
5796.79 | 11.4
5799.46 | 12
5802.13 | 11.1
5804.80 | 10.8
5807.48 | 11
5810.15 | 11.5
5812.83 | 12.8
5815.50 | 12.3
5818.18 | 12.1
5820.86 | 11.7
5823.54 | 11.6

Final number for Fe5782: 1.4 A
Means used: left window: 12.9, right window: 11.3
